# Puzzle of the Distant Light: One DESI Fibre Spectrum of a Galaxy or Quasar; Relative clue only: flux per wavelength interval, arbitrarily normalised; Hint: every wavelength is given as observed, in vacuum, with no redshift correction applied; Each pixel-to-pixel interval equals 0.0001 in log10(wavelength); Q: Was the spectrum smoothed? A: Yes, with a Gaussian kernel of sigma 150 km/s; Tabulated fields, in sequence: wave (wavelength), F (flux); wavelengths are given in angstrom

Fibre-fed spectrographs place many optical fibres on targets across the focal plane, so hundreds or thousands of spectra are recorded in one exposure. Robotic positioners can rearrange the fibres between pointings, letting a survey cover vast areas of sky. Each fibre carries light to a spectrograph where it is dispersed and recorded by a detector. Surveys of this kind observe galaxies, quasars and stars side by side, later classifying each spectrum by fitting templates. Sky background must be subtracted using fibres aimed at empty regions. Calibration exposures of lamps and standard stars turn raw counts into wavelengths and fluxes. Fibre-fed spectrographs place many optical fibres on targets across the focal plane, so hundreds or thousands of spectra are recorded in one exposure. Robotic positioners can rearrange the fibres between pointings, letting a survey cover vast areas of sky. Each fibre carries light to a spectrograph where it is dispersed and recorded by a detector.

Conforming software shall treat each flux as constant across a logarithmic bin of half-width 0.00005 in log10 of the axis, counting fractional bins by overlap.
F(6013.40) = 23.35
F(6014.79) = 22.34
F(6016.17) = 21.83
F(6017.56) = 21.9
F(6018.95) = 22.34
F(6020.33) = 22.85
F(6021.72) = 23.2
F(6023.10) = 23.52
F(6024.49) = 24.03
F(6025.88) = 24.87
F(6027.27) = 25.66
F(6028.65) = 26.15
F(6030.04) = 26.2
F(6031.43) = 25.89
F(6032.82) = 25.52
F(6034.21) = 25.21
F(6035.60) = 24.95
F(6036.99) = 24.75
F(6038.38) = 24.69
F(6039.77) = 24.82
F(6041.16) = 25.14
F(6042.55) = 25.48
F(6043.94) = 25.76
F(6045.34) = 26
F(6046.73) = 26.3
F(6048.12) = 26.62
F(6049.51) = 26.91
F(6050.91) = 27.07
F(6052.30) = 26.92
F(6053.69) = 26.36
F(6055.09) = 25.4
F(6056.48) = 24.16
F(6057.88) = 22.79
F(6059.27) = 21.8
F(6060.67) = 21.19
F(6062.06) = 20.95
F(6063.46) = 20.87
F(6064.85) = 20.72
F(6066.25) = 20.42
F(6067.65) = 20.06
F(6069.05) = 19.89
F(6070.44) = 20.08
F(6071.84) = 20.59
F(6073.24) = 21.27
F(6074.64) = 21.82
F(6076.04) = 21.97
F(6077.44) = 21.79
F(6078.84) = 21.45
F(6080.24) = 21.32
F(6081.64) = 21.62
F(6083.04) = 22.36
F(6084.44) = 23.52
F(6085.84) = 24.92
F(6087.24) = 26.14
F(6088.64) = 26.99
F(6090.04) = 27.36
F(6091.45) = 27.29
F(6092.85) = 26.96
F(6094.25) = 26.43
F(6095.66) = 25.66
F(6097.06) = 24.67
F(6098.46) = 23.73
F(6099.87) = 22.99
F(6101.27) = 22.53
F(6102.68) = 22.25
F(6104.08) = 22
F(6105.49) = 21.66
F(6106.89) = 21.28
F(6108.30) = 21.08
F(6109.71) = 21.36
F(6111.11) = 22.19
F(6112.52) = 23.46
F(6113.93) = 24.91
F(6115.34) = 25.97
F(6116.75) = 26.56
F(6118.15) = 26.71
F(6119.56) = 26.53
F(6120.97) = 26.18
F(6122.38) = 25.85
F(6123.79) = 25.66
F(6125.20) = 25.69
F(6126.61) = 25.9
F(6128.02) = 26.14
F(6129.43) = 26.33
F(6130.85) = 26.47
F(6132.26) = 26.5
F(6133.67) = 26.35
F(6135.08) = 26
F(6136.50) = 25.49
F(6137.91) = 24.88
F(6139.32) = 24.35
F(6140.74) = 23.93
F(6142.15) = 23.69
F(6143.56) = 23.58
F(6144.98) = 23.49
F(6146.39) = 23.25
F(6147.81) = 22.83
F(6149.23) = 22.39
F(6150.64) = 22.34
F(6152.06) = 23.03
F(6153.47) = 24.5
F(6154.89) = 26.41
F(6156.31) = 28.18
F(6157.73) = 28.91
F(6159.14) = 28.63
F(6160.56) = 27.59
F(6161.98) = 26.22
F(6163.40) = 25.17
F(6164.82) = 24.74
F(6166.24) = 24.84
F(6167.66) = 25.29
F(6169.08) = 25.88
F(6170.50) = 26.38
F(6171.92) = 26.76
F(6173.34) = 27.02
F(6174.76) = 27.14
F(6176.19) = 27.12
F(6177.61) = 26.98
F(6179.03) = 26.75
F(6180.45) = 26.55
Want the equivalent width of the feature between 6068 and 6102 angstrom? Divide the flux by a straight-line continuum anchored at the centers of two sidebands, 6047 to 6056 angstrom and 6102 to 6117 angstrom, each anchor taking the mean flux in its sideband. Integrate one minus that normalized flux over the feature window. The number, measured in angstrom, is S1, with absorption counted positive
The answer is 1.3 angstrom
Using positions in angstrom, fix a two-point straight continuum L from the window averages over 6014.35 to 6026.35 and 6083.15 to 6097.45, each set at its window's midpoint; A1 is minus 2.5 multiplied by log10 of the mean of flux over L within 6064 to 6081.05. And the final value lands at 0.198 mag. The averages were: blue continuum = 23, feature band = 20.9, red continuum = 25.9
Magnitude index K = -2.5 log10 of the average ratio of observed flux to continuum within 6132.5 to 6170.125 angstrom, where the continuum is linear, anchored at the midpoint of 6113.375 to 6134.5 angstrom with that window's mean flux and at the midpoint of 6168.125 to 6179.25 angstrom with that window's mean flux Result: 0.06 mag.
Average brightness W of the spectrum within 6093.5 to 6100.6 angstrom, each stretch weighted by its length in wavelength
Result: 24.7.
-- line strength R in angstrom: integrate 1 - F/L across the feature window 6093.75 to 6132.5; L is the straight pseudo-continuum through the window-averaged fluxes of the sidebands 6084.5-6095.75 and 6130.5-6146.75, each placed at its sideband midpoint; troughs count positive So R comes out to 1.69 angstrom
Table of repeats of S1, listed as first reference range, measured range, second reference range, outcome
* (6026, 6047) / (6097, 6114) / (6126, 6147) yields 1.9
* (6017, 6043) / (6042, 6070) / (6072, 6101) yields 0.6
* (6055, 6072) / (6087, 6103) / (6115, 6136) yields -1.0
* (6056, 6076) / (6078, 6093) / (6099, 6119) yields -1.6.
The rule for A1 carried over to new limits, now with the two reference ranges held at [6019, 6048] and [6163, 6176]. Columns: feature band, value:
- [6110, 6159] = 0.02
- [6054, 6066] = 0.13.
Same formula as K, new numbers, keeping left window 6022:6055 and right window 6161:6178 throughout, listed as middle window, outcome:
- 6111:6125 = 0.02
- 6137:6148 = 0.09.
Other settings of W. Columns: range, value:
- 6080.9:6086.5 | 23.1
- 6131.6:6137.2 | 26.1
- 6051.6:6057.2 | 25.7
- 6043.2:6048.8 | 26.2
